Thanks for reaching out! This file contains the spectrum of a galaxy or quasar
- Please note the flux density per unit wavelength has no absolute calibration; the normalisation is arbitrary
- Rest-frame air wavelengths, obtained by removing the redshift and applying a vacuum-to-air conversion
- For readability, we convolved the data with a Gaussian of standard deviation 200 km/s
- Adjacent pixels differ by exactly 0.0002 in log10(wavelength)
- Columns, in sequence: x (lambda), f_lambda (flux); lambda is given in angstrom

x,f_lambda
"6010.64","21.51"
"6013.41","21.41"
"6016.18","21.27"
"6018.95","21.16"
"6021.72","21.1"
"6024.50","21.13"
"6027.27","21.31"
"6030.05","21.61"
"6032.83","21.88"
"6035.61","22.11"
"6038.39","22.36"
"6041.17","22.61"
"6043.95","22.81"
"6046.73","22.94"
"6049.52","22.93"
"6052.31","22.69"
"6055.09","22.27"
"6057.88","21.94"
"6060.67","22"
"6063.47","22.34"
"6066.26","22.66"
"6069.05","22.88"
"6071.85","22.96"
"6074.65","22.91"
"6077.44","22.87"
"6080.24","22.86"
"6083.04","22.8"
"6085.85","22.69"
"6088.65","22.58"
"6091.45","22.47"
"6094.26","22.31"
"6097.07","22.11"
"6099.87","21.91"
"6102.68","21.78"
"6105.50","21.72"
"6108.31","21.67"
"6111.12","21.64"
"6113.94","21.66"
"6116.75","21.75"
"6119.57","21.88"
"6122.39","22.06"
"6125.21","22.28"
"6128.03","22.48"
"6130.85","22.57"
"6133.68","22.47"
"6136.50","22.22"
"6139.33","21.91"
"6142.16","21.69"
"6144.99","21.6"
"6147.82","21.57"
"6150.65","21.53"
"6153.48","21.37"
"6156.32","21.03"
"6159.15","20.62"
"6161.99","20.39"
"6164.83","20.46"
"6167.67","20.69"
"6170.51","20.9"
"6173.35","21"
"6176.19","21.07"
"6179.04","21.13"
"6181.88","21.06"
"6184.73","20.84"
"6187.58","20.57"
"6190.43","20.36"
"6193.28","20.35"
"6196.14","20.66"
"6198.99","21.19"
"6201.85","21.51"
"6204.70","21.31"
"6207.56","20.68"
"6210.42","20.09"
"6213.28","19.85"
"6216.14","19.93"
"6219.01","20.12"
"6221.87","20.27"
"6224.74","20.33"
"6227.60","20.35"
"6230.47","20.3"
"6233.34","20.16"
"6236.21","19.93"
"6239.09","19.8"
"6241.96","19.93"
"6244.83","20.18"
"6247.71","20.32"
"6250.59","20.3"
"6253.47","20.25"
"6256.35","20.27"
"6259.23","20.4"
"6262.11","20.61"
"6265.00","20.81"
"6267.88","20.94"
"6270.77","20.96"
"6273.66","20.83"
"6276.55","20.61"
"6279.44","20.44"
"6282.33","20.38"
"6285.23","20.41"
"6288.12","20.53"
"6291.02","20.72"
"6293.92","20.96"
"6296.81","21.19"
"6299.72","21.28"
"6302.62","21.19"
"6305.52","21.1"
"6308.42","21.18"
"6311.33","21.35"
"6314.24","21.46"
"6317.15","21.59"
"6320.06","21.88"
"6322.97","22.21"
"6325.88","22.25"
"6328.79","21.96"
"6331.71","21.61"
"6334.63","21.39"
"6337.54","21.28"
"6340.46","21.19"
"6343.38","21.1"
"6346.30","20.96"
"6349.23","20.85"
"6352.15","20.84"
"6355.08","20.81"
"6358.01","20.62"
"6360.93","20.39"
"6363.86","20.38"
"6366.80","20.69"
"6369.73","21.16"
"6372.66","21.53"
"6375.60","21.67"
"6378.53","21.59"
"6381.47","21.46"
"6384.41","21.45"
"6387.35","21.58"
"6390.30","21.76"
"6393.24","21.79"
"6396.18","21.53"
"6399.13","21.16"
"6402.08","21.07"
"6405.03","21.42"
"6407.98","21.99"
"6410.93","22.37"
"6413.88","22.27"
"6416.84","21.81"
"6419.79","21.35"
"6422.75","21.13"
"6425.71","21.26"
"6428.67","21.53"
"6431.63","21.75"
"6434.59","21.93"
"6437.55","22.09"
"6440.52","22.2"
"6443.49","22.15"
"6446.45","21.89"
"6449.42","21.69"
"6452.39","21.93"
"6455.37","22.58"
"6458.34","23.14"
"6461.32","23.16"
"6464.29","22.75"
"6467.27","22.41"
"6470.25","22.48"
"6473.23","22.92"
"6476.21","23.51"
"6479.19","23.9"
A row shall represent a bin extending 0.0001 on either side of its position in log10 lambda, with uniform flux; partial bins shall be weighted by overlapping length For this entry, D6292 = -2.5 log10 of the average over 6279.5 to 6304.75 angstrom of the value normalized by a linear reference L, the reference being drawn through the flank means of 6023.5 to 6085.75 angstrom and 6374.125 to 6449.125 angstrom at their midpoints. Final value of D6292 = 0.057 mag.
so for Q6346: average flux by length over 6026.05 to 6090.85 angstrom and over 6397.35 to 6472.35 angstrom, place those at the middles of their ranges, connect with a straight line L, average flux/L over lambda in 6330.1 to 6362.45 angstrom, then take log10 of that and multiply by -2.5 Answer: 0.06 mag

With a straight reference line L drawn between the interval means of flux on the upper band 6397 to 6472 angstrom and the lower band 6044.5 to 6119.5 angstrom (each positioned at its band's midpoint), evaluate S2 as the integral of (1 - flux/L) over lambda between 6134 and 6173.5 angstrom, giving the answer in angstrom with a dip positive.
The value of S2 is 1.8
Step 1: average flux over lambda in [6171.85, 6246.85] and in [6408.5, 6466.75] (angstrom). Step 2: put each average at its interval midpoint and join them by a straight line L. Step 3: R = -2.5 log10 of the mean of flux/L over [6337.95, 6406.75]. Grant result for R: 0.02 mag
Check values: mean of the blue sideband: 20.5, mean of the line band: 21.2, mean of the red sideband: 22.1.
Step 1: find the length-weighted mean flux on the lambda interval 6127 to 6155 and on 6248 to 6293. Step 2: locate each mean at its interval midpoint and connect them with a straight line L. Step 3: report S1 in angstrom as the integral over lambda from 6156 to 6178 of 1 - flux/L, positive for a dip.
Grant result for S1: 0.9 angstrom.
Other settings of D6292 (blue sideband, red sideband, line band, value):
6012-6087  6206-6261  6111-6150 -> -0.03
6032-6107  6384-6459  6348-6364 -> 0.06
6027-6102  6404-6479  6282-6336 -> 0.05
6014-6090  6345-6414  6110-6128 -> 0.01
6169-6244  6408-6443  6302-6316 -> -0.01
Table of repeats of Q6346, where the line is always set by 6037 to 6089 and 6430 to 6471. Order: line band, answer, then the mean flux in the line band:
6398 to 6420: 0.03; 21.7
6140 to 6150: 0.05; 21.6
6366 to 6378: 0.05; 21.3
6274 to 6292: 0.10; 20.5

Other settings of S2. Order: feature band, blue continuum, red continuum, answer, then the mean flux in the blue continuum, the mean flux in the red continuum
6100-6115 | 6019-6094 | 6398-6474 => 0.40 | 22.4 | 22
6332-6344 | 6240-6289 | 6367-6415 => -0.09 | 20.5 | 21.6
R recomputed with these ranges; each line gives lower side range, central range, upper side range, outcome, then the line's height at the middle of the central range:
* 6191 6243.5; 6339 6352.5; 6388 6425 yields 0.01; 21.2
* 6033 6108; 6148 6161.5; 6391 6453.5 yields 0.06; 22.3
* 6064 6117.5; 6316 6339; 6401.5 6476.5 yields 0.02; 22.2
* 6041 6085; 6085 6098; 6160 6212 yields -0.01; 22.2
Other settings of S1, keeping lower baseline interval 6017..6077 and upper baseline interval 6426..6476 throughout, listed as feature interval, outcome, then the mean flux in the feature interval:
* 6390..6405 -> 0.6 angstrom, 21.4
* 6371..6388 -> 0.6 angstrom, 21.5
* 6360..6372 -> 0.8 angstrom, 20.7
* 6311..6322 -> 0.3 angstrom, 21.6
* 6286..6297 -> 0.7 angstrom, 20.8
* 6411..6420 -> 0.1 angstrom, 22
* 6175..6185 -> 0.5 angstrom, 21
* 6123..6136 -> -0.1 angstrom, 22.4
